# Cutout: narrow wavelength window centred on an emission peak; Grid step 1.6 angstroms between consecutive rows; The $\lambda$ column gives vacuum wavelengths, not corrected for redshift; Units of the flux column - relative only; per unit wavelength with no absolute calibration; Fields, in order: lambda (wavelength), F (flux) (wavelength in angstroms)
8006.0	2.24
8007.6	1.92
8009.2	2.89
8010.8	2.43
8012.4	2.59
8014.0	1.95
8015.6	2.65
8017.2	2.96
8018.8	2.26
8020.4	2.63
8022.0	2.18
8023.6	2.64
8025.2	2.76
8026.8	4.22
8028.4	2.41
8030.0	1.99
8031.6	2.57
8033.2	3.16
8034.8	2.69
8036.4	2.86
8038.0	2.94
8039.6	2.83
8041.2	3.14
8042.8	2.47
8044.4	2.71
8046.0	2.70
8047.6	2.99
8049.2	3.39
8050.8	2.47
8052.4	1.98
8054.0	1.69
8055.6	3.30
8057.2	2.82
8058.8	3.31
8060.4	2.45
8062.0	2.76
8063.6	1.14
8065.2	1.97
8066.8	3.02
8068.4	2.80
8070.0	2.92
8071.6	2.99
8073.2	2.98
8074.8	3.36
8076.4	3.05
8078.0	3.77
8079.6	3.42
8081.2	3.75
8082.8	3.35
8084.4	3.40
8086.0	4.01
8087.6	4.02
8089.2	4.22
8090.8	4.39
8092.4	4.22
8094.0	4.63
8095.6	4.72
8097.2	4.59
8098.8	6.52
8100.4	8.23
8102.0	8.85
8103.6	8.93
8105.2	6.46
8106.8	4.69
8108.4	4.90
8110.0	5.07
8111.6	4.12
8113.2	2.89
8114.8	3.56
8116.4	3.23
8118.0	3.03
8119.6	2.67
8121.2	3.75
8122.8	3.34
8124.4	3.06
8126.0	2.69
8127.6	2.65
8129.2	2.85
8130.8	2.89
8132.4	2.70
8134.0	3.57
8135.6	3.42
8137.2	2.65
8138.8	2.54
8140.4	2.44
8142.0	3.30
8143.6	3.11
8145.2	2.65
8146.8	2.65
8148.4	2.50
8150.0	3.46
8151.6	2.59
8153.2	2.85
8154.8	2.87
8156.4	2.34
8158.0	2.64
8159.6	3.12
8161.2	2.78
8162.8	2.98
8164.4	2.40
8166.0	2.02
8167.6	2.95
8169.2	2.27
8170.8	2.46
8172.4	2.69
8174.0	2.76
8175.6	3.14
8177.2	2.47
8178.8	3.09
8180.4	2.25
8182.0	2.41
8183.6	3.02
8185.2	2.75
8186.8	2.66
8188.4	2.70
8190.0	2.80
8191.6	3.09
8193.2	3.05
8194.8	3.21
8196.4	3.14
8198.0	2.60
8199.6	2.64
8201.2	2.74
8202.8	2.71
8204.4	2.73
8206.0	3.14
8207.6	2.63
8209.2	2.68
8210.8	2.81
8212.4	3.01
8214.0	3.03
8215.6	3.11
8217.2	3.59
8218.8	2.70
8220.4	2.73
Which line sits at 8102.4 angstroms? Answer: H-beta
